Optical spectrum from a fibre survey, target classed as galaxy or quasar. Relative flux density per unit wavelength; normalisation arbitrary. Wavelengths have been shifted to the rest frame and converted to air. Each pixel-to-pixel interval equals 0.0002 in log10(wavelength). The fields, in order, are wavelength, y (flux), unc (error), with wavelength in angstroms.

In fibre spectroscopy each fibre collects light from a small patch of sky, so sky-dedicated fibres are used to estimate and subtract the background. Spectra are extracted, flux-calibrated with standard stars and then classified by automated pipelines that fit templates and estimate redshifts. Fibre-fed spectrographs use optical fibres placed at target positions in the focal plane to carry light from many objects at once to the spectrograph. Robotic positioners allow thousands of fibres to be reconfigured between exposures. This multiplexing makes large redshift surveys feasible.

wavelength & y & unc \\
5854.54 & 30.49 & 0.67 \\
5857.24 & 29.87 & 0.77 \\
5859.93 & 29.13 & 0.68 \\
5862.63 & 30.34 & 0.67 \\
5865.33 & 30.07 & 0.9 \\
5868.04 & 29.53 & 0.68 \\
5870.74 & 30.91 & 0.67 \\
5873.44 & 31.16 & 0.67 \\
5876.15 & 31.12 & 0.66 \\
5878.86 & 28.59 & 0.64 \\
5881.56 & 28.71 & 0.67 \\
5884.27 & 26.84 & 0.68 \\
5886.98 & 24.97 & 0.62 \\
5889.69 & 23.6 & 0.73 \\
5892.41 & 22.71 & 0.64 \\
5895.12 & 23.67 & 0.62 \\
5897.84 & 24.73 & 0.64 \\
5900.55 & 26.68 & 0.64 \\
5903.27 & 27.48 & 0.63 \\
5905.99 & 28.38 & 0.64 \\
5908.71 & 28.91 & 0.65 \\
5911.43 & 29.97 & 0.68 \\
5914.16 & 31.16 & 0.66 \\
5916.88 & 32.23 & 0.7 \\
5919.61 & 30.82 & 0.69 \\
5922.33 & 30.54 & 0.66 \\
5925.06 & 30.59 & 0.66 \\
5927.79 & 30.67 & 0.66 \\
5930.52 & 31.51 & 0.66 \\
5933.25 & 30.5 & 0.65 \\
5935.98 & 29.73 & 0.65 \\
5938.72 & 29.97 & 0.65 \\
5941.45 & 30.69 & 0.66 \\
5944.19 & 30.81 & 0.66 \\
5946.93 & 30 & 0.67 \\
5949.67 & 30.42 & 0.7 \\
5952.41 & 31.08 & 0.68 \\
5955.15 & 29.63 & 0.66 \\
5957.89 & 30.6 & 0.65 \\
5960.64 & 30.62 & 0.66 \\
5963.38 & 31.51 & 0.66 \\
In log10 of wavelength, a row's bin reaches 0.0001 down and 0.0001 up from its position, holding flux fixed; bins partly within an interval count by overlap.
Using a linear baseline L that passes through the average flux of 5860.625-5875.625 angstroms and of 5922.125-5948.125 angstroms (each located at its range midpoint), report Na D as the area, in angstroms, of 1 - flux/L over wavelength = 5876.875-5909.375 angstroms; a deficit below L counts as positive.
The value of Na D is 4.4 angstroms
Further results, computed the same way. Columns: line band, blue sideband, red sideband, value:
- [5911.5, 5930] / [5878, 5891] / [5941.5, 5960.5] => -1.5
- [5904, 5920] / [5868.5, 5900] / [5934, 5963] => -0.9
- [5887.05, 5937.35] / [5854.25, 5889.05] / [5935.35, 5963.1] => 2.4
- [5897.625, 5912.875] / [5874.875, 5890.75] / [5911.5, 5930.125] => 0.8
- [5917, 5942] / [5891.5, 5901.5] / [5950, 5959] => -2.5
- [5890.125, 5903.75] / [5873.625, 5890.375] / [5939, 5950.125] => 1.7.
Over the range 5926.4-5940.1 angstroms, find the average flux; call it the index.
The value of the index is 30.5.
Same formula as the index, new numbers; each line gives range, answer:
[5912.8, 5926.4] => 31.1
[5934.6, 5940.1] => 29.9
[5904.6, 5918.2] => 30.1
